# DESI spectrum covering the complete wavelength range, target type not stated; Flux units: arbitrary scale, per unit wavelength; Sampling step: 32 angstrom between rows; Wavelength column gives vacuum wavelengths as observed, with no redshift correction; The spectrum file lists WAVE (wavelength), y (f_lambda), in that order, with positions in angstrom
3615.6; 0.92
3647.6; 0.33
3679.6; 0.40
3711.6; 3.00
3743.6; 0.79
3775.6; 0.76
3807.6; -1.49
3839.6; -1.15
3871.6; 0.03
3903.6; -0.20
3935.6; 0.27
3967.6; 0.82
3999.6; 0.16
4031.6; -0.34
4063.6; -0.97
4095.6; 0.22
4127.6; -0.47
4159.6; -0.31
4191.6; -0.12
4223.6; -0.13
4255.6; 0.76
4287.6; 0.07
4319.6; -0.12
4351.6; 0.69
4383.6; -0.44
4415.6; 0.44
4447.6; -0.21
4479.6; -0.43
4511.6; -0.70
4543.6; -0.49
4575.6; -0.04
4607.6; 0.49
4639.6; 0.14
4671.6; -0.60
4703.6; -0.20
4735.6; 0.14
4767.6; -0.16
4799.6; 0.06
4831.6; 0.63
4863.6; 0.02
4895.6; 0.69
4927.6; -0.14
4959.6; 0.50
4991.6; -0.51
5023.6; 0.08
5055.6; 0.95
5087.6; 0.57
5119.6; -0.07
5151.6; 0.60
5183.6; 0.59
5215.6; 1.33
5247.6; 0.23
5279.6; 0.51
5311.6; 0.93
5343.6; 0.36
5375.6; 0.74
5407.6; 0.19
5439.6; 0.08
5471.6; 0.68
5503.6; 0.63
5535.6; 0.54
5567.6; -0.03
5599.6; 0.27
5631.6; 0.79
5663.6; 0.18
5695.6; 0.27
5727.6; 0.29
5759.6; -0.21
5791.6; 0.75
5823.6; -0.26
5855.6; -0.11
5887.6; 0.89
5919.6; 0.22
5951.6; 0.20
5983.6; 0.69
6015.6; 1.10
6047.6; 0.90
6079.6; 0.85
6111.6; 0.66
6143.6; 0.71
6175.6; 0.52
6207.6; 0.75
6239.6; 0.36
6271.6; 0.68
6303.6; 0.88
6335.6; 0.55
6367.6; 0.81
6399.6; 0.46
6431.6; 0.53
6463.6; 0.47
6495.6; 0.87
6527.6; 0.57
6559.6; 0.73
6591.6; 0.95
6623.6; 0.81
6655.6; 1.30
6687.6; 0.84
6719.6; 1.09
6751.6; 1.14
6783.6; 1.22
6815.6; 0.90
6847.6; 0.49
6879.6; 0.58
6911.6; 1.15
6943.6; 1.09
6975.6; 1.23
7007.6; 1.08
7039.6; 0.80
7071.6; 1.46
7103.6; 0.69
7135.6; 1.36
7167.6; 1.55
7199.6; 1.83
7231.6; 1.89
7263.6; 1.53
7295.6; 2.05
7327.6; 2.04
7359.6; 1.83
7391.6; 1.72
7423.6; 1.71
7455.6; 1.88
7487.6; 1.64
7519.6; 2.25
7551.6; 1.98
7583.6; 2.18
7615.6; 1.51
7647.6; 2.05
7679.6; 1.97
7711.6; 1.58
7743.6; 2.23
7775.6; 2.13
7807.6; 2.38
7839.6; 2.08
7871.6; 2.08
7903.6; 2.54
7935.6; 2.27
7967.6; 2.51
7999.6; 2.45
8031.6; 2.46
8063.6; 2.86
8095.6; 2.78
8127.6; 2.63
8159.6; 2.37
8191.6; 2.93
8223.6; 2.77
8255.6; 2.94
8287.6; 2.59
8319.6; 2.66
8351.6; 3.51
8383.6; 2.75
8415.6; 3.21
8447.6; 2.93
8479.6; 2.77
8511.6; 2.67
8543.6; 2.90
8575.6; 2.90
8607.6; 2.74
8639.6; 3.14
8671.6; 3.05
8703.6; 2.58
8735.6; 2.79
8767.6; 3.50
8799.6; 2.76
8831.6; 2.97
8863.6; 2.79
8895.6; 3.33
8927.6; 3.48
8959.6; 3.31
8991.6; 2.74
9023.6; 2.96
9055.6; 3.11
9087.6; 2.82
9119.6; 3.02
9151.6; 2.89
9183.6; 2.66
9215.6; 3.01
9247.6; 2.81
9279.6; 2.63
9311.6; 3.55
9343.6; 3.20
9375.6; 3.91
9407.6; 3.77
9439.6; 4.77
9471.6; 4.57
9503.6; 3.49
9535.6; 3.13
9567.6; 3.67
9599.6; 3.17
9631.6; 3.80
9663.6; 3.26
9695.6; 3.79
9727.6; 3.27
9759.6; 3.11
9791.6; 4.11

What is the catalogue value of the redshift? 0.789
